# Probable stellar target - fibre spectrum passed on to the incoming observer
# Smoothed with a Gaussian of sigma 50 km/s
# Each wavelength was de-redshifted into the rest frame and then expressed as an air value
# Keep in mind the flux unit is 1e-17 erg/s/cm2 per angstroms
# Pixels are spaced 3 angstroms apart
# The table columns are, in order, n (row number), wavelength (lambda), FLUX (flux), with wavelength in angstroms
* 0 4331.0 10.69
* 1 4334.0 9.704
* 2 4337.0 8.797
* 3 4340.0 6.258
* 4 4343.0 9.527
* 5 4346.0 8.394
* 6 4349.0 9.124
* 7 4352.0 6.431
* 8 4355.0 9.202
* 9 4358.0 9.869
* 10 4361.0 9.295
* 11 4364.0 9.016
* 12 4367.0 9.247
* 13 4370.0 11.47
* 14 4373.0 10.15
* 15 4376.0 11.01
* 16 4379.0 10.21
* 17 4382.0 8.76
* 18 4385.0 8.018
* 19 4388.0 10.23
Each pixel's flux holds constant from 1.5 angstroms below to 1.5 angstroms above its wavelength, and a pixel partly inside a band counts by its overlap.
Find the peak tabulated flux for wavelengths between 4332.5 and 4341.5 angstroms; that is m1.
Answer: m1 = 9.704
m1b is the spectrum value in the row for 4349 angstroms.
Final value 9.124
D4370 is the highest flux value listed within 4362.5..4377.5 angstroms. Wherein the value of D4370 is 11.47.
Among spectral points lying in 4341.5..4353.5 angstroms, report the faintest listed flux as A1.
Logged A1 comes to 6.431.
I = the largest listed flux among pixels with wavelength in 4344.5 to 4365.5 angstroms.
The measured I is 9.869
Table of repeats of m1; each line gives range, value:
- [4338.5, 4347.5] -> 9.527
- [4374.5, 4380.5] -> 11.01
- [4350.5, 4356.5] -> 9.202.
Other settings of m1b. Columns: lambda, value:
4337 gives 8.797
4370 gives 11.47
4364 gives 9.016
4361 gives 9.295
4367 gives 9.247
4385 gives 8.018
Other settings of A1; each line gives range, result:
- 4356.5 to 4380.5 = 9.016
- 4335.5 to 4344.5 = 6.258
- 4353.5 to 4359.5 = 9.202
